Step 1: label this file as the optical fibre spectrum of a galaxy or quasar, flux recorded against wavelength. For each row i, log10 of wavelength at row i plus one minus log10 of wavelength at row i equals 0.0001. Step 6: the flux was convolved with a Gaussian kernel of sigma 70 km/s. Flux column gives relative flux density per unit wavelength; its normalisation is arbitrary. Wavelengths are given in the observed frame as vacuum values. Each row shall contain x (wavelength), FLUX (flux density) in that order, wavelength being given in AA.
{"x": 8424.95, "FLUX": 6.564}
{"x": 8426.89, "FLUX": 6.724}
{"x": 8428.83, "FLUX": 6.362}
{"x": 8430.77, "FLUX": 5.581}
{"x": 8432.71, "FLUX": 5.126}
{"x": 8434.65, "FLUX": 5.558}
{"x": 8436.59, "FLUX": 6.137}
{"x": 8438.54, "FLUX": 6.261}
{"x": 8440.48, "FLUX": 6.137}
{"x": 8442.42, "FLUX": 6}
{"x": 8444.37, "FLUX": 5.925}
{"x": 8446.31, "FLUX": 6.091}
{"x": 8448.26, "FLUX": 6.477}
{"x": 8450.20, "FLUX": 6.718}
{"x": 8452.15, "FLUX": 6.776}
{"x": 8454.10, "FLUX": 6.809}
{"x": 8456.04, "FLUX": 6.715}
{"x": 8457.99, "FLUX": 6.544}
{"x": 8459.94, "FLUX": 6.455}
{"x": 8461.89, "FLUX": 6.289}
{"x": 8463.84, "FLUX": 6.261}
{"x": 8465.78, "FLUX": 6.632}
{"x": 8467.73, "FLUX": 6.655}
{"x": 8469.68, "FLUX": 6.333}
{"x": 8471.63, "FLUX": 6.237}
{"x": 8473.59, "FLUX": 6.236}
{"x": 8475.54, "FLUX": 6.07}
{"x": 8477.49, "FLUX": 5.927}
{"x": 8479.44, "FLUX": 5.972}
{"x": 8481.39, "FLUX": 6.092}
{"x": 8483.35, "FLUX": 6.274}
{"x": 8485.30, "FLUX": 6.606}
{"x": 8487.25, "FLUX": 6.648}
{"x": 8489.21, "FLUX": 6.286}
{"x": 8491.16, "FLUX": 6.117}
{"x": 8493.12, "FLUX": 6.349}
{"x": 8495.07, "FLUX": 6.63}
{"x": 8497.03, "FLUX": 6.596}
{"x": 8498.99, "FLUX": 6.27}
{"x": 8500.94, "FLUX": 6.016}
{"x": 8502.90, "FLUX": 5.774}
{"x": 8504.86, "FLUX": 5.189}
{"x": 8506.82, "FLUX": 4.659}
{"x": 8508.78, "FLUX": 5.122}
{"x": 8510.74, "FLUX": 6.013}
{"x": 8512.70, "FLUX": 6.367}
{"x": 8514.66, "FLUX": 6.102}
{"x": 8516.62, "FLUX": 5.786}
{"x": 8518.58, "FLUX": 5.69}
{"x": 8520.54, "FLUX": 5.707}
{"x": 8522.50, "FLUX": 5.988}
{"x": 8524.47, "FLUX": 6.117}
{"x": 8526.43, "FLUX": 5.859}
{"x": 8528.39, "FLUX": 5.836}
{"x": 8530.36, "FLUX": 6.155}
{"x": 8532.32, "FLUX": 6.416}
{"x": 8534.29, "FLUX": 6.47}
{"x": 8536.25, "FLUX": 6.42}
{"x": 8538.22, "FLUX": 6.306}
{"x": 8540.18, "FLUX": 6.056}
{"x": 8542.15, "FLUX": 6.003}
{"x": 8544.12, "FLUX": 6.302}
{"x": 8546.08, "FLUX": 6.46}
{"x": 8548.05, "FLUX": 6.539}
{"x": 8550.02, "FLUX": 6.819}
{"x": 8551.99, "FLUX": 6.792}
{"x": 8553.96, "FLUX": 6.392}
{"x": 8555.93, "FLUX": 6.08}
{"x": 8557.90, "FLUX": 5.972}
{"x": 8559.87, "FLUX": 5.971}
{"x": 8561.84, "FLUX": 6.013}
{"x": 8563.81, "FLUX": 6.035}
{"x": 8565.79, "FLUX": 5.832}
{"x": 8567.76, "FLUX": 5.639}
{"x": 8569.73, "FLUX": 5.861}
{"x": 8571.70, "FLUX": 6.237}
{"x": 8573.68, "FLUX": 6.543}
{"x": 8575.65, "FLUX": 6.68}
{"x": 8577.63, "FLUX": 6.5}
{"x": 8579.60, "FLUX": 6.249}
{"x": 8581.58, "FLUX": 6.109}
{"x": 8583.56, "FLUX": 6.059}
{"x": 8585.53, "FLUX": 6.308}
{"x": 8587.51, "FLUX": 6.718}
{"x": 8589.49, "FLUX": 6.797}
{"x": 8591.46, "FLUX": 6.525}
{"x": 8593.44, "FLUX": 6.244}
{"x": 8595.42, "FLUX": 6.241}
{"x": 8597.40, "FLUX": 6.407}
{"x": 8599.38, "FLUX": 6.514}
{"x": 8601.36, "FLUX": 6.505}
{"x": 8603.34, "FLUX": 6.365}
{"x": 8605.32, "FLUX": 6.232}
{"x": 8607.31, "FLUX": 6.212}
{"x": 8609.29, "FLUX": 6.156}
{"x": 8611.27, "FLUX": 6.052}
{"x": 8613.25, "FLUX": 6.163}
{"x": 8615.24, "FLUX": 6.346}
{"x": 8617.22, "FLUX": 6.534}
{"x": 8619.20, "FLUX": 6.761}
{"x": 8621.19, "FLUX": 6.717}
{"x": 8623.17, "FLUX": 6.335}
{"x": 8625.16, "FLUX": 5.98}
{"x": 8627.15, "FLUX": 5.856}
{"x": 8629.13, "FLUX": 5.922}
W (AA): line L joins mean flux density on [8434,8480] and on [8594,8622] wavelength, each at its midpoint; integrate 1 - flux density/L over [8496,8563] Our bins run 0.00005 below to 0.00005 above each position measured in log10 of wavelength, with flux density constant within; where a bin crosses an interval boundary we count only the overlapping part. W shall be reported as 2.9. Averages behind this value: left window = 6.31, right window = 6.37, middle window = 6.07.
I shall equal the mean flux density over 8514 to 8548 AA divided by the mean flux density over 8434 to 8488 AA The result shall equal 0.97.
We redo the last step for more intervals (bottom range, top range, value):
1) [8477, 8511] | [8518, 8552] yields 1.03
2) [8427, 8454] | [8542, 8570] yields 1.01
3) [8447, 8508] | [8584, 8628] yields 1.01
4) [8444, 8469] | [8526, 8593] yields 0.96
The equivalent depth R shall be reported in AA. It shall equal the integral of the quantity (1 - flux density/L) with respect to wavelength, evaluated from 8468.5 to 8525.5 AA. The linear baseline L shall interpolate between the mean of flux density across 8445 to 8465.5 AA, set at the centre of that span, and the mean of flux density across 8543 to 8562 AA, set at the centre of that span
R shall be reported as 3.5 AA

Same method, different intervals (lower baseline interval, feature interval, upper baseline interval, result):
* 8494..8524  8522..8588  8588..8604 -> -0.50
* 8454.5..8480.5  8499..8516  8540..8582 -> 1.63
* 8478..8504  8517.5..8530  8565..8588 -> 0.74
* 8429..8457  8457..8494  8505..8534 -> -1.74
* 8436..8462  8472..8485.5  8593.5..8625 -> 0.49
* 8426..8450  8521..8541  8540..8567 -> 0.15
